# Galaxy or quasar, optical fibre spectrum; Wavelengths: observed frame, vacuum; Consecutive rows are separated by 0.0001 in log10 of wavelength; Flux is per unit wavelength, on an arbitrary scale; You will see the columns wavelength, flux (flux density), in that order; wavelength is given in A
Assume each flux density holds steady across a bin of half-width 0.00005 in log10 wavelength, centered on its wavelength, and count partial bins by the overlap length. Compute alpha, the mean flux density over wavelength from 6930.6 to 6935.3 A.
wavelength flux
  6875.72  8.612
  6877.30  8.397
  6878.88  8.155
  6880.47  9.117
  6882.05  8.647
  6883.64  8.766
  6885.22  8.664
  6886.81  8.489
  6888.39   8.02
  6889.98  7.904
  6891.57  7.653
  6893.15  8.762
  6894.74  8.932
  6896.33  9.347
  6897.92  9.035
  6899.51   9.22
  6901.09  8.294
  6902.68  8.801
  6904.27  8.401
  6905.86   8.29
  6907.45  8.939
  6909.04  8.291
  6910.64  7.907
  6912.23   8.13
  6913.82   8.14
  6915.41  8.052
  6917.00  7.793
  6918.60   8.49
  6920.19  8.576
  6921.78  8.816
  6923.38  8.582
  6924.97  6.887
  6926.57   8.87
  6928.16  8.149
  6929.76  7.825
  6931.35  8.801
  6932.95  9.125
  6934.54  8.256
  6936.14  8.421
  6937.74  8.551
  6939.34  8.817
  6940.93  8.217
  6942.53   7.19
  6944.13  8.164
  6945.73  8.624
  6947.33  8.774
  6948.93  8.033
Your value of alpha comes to 8.74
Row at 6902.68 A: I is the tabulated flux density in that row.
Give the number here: 8.801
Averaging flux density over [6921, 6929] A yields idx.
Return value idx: 8.25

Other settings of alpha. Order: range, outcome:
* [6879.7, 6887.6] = 8.74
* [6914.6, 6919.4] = 8.11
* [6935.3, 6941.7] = 8.5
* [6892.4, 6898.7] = 9.01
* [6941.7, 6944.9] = 7.67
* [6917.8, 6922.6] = 8.62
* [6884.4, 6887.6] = 8.59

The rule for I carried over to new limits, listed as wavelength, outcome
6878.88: 8.155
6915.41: 8.052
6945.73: 8.624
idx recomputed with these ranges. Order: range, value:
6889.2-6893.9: 8.11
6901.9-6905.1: 8.6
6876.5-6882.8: 8.59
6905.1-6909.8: 8.51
